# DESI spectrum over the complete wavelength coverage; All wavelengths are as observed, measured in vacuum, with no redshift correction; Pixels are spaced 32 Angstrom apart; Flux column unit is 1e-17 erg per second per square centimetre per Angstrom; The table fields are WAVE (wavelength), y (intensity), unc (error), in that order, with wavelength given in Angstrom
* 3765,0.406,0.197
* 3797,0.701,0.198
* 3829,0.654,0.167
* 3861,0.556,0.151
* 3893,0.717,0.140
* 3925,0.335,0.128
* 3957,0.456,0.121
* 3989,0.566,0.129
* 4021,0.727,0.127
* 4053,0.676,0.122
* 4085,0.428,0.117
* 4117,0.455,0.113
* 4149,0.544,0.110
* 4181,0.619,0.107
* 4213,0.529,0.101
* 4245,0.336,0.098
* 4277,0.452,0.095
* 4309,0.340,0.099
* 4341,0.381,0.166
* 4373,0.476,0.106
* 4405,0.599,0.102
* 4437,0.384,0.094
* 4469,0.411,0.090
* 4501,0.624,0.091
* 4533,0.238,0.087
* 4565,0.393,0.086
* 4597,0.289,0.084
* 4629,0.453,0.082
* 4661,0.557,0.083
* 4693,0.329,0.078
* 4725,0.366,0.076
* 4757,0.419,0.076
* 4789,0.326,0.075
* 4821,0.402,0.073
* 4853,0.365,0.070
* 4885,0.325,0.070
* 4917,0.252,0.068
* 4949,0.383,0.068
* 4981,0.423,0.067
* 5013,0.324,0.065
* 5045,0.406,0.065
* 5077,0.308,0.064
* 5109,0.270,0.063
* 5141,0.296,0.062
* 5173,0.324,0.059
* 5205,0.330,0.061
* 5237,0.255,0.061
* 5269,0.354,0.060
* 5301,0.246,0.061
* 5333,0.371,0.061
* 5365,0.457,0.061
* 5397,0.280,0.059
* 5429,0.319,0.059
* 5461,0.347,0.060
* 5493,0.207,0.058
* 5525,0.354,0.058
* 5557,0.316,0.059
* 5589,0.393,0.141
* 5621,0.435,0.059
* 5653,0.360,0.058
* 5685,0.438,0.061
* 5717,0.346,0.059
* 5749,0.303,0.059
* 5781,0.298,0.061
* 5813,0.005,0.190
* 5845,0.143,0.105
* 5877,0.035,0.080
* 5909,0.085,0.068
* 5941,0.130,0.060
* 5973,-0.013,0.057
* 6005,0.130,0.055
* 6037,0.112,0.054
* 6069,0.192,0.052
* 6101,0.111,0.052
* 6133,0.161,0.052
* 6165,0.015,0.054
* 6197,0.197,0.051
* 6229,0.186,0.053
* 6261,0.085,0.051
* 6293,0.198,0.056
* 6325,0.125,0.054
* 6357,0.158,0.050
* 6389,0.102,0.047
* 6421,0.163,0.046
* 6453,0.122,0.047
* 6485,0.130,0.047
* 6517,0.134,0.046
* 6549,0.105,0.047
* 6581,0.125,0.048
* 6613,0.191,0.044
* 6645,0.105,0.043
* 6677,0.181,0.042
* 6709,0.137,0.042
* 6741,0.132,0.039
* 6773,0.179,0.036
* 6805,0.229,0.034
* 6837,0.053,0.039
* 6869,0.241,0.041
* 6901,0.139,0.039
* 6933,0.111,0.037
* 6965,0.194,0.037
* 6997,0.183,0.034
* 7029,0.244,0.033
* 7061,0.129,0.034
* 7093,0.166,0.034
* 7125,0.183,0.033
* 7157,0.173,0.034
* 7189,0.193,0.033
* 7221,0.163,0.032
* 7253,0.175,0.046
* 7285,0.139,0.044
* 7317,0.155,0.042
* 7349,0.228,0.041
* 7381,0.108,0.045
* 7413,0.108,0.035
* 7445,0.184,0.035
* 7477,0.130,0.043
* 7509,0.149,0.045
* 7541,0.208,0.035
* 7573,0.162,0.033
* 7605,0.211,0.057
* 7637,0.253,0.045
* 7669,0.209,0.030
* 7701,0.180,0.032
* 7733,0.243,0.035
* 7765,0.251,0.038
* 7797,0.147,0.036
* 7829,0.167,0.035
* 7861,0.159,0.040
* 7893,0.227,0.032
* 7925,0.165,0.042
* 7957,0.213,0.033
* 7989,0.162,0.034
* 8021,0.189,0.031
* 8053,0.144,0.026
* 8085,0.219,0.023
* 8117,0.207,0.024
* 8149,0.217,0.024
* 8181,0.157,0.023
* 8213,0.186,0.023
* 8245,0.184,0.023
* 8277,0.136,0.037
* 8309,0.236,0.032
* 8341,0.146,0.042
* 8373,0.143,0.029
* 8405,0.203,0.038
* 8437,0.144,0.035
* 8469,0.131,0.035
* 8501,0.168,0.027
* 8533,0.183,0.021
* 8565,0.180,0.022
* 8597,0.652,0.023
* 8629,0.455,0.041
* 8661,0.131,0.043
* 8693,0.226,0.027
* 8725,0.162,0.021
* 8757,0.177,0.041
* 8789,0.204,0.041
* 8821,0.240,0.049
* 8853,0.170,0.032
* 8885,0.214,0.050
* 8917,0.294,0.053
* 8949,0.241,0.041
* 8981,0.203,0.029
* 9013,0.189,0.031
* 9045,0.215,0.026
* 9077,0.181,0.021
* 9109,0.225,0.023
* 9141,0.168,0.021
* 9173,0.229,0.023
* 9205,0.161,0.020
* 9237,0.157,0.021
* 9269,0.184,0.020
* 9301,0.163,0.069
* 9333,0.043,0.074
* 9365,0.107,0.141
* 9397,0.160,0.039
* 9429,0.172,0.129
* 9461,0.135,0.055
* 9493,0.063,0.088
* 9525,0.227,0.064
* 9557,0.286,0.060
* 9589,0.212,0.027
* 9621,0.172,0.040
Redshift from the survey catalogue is 1.309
